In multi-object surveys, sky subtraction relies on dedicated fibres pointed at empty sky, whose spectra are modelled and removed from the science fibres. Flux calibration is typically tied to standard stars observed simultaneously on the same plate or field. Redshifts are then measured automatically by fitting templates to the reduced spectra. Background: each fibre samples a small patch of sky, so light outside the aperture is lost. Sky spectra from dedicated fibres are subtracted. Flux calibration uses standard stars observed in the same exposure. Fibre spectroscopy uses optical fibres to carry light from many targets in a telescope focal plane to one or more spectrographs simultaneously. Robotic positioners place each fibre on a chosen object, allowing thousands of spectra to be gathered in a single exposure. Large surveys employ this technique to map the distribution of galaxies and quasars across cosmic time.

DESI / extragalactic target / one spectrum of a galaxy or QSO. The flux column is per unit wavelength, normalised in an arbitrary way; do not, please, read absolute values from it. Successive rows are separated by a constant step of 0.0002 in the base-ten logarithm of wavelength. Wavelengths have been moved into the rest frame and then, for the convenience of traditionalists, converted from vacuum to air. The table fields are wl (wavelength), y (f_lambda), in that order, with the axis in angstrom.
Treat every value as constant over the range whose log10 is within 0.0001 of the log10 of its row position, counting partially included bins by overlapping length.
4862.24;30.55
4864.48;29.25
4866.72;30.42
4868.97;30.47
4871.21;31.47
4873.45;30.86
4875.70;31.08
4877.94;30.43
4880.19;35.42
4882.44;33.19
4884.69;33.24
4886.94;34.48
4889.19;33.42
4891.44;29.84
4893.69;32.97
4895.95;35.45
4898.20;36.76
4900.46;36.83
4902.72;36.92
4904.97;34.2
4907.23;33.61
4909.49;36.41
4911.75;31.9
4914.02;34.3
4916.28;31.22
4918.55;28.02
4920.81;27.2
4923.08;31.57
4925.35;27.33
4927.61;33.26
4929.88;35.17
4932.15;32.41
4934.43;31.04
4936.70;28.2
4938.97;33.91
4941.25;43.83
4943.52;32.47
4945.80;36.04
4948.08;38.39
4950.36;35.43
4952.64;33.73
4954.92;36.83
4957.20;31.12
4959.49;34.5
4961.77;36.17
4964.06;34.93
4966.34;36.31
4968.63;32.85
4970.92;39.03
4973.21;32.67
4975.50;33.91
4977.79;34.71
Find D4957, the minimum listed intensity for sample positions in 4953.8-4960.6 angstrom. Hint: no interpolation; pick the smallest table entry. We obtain 31.12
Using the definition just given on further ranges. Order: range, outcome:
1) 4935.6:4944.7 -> 28.2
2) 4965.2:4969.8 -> 32.85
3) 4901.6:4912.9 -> 31.9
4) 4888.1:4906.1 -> 29.84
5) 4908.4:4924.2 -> 27.2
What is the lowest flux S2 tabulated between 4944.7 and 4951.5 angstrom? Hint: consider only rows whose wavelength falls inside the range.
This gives 35.43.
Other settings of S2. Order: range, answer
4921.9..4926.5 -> 27.33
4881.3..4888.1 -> 33.19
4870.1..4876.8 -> 30.86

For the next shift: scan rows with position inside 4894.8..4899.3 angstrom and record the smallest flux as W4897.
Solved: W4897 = 35.45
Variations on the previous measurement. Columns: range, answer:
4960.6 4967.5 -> 34.93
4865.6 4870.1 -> 30.42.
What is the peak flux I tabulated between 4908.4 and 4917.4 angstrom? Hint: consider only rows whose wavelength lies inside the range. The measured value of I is 36.41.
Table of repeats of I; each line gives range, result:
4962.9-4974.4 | 39.03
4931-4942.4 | 43.83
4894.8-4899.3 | 36.76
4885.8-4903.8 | 36.92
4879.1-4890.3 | 35.42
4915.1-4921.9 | 31.22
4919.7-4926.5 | 31.57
